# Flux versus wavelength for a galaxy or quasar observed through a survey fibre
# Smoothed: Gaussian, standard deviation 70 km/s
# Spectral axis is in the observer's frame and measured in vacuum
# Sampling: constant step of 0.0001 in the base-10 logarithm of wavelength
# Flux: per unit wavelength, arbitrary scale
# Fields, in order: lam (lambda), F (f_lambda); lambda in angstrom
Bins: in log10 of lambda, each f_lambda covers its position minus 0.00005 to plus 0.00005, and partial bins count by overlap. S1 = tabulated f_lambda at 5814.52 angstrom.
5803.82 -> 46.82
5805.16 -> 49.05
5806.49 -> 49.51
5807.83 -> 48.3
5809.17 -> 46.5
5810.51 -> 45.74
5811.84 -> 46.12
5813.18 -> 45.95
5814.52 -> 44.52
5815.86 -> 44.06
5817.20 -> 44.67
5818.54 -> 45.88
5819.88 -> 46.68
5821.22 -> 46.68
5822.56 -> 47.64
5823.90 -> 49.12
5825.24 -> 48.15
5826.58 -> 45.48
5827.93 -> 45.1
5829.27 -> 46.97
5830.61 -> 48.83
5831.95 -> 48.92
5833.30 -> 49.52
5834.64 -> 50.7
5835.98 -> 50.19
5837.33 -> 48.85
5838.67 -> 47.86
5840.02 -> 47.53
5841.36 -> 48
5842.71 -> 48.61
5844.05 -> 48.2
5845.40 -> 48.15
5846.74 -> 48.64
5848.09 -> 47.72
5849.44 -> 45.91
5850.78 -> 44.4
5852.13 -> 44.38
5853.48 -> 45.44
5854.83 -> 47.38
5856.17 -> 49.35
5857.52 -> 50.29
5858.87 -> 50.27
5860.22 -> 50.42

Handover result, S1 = 44.52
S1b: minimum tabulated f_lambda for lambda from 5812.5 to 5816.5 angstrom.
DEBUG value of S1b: 44.06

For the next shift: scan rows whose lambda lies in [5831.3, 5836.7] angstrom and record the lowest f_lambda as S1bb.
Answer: 48.92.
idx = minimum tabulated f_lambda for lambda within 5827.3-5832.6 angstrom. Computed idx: 45.1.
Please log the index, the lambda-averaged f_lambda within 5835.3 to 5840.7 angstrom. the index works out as 48.6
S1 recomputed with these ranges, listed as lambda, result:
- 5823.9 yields 49.12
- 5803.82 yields 46.82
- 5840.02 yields 47.53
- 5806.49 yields 49.51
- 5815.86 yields 44.06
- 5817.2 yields 44.67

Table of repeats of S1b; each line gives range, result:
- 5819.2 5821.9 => 46.68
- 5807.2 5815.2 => 44.52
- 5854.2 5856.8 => 47.38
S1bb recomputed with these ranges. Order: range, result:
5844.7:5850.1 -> 45.91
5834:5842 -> 47.53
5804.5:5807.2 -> 49.05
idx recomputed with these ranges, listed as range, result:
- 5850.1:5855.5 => 44.38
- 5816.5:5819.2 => 44.67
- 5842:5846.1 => 48.15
